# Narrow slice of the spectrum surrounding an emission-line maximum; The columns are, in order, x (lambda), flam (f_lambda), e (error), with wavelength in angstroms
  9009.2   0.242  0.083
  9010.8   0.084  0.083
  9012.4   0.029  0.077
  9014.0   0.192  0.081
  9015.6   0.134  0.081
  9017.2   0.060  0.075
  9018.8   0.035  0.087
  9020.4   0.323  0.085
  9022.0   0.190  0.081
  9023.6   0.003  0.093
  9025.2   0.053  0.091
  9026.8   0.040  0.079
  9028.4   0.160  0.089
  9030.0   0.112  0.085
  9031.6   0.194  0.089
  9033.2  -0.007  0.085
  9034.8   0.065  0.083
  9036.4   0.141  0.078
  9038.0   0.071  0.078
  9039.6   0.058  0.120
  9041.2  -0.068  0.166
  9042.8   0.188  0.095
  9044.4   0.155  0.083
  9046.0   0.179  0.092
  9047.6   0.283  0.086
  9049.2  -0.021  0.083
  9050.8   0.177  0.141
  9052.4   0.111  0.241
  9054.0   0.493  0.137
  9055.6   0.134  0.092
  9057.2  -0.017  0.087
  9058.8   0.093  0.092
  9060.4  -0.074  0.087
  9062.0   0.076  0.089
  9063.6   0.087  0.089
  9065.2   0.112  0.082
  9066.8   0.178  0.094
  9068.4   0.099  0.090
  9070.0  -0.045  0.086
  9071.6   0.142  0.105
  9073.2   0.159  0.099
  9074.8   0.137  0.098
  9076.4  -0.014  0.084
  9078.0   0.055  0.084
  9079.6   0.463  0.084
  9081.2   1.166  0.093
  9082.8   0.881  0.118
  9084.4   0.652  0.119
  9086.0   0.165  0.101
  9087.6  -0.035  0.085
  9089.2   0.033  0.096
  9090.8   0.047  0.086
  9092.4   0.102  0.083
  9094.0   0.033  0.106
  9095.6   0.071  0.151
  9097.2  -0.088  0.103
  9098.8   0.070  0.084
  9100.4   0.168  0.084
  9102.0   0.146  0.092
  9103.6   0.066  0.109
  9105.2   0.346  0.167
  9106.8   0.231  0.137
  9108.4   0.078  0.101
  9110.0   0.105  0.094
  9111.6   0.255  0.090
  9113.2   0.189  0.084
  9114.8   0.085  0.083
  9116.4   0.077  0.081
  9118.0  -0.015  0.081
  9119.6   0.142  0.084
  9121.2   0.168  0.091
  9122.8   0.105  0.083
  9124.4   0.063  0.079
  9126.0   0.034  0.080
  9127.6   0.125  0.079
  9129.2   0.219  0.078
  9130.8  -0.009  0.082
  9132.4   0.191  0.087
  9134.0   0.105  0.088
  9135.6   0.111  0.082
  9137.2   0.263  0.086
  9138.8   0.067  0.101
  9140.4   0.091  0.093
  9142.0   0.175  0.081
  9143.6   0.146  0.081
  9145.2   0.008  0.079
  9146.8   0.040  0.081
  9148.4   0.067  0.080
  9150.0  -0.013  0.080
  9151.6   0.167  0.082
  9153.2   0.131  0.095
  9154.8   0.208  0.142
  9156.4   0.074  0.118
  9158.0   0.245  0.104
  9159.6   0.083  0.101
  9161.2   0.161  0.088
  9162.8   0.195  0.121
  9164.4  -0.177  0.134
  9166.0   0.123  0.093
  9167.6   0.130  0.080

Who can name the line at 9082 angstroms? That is [O III] 5007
